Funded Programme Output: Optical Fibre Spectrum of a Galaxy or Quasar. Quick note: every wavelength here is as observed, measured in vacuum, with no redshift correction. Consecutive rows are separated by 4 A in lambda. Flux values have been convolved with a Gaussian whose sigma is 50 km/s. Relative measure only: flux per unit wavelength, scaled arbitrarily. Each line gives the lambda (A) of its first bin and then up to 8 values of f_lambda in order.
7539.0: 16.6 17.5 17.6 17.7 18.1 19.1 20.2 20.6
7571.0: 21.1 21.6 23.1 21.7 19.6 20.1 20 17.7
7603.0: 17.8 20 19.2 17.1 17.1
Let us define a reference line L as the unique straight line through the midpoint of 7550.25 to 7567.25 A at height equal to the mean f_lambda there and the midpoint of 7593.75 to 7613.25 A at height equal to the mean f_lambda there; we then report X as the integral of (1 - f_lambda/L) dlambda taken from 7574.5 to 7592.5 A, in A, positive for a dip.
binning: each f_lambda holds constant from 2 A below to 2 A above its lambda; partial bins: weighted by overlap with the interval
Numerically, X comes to -2.1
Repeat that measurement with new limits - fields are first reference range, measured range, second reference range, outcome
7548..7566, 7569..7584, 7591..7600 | -2.24 A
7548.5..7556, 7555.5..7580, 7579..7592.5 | -1.81 A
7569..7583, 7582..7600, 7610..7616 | 0.49 A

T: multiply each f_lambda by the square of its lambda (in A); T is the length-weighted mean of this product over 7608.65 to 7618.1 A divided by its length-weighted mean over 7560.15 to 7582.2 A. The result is 0.9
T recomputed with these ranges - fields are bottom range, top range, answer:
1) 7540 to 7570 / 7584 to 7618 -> 1.03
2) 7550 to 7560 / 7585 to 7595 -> 1.10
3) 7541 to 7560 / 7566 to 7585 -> 1.22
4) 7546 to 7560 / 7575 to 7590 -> 1.19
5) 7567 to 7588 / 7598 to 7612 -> 0.88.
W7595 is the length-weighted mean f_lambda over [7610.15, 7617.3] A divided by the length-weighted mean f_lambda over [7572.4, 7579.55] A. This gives 0.81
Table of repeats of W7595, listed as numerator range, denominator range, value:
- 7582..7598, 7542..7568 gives 1.08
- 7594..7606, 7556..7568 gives 0.94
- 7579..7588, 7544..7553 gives 1.21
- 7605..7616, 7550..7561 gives 1.03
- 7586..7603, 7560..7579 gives 0.91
